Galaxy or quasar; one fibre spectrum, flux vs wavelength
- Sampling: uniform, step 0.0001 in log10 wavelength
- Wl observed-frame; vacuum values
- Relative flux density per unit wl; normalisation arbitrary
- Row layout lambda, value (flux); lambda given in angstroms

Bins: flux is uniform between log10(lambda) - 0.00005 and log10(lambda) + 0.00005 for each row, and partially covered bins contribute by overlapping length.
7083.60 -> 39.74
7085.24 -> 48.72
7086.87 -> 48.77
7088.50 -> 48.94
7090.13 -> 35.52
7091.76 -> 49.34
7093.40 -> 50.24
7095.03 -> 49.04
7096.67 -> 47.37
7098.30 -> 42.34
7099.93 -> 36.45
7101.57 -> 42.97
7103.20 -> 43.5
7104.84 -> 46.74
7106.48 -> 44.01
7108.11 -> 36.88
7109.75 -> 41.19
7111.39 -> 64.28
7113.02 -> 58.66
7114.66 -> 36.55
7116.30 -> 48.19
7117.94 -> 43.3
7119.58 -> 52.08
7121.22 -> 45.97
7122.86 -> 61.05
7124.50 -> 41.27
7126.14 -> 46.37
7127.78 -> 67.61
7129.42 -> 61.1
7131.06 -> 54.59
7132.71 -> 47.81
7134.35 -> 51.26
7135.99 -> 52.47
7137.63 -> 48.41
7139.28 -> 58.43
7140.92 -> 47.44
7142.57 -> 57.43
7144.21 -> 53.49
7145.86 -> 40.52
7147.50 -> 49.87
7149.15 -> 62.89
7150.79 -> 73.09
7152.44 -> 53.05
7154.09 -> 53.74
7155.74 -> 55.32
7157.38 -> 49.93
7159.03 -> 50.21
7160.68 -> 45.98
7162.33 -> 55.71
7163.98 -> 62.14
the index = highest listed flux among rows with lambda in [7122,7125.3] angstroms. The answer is 61.05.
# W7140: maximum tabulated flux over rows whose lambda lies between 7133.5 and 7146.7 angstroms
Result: 58.43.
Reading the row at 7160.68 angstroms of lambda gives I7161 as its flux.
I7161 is 45.98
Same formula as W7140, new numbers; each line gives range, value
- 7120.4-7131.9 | 67.61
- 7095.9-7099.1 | 47.37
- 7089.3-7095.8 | 50.24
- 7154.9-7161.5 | 55.32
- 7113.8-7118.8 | 48.19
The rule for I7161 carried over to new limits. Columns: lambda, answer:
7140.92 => 47.44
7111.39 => 64.28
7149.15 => 62.89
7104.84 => 46.74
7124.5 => 41.27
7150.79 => 73.09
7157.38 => 49.93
